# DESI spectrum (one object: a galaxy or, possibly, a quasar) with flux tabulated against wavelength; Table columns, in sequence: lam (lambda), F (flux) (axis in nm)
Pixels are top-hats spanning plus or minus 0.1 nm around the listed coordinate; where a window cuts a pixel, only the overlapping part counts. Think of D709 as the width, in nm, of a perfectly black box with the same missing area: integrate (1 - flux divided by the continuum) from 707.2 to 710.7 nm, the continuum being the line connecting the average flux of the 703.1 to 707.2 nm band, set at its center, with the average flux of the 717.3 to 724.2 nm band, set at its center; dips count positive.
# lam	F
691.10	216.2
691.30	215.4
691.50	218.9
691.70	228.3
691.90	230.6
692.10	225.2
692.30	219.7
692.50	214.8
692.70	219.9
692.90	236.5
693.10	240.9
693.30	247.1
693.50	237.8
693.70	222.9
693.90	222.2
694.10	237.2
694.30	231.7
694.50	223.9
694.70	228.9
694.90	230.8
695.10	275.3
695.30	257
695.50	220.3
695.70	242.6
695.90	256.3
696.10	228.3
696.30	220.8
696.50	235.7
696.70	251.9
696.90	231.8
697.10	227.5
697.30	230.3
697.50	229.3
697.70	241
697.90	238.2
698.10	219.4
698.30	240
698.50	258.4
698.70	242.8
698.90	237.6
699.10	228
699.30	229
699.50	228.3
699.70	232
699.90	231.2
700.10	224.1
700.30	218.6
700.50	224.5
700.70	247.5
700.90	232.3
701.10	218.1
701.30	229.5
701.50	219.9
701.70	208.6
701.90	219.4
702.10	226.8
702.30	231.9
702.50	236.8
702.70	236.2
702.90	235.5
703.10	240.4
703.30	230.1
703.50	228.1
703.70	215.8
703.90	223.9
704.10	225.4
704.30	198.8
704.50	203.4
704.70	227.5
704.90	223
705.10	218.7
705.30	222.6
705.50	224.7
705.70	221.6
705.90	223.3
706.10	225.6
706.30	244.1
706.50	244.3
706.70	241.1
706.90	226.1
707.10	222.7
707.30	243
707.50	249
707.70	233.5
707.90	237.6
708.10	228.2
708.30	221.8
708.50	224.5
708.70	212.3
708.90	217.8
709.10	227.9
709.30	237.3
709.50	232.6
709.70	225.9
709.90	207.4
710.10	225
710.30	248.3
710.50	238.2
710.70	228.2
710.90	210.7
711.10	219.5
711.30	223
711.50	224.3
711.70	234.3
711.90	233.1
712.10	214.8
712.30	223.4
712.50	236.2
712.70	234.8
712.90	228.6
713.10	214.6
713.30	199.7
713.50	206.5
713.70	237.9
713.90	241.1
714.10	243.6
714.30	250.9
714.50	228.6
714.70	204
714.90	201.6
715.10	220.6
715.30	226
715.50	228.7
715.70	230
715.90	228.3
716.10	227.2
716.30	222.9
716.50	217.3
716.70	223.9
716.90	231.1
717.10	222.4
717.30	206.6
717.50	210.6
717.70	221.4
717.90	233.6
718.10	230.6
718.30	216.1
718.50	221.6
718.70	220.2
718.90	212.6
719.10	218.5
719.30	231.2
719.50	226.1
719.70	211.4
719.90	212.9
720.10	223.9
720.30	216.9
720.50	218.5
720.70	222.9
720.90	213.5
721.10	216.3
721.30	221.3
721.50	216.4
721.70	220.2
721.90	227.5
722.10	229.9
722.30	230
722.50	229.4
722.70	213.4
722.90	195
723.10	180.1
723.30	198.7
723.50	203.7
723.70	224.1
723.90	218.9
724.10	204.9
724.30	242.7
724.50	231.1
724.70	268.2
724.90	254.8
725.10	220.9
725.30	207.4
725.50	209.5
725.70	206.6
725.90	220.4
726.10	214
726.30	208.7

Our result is -0.11 nm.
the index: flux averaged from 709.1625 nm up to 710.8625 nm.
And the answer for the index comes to 230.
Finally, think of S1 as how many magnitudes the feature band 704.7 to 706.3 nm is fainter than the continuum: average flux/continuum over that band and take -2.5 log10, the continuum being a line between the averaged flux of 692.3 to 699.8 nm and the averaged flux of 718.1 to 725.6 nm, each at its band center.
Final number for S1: 0.024 mag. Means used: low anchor 235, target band 224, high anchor 220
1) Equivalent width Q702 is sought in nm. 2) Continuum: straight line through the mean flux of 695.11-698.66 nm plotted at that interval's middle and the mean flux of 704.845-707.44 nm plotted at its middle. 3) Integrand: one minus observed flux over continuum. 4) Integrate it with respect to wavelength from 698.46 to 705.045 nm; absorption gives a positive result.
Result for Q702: 0.18 nm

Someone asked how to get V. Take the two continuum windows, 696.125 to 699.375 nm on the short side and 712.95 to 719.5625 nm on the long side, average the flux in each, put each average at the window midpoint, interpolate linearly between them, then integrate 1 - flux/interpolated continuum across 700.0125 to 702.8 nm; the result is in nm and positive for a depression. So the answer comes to 0.070 nm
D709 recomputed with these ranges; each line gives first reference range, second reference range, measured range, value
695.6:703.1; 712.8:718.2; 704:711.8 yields 0.03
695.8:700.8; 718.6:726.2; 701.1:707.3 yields 0.12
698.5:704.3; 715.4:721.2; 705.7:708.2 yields -0.09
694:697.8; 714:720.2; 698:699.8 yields 0.00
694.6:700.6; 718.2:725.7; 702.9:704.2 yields 0.02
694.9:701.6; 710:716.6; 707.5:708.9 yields 0.01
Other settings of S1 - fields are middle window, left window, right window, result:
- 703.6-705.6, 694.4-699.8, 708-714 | 0.058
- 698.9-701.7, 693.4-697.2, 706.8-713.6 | 0.024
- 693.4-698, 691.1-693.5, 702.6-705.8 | -0.046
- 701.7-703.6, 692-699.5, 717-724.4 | -0.003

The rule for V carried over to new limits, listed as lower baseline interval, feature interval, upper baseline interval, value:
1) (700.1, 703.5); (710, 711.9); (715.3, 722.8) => -0.03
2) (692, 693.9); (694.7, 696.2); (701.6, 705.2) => -0.10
